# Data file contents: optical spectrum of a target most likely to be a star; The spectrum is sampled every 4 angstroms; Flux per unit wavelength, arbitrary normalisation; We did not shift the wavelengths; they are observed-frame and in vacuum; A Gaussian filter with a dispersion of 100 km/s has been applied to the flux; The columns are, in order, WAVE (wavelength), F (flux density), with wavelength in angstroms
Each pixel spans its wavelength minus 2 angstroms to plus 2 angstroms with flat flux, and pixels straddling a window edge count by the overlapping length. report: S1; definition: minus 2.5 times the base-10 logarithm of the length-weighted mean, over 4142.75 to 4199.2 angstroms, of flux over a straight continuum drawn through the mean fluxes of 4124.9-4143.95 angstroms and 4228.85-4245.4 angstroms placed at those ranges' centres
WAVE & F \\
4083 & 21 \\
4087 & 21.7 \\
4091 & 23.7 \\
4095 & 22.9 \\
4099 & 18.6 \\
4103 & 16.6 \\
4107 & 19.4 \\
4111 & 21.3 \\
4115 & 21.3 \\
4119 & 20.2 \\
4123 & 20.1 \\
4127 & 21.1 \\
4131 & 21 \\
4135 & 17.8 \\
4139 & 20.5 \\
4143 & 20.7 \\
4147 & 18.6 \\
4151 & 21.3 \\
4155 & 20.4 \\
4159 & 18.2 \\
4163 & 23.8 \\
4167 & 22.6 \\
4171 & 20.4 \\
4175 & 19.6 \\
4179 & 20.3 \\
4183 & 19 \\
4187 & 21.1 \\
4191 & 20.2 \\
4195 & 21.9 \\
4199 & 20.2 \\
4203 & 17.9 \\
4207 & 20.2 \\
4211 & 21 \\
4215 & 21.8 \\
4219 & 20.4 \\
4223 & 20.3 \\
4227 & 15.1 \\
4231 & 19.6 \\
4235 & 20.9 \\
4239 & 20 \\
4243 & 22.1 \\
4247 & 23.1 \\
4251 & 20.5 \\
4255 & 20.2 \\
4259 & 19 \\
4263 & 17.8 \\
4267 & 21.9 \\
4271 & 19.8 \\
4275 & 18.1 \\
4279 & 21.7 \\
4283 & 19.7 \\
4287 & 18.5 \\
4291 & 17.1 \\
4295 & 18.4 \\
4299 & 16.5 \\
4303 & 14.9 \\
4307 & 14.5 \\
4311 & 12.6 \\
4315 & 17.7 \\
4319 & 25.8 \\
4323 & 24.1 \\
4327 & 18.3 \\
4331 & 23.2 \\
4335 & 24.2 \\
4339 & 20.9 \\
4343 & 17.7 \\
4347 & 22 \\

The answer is -0.011 mag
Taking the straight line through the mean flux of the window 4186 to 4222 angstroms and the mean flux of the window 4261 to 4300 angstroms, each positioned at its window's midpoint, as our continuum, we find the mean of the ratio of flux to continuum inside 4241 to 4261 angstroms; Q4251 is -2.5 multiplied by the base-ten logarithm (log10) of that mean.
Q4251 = -0.07 mag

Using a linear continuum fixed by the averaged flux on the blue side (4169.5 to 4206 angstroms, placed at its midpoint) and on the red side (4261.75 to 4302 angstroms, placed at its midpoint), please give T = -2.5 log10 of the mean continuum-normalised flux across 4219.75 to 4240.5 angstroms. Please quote 0.02 mag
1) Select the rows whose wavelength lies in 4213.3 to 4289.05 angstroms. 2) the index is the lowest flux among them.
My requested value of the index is 15.1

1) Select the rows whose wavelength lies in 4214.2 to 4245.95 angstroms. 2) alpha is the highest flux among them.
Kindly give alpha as 22.1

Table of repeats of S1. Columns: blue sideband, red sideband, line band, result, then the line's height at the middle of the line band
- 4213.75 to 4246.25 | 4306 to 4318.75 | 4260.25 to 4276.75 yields -0.06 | 18.4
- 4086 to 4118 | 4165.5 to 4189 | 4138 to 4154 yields 0.01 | 20.5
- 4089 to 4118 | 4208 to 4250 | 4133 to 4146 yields 0.05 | 20.5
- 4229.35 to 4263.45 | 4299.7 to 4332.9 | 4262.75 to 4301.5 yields 0.04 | 19.6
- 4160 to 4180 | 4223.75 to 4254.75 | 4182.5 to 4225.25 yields 0.02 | 20.7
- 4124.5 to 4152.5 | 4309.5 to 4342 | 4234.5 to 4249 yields -0.05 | 20.5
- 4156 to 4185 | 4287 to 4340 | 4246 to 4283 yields -0.03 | 19.6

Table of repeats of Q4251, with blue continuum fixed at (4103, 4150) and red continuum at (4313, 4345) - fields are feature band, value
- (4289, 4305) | 0.26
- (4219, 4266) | 0.05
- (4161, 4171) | -0.12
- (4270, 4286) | 0.07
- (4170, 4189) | 0.02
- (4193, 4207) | 0.03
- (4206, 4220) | -0.01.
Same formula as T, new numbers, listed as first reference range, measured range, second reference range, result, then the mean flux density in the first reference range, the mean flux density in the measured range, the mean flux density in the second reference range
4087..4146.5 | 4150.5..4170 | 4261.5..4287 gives -0.053 mag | 20.4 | 21.2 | 19.8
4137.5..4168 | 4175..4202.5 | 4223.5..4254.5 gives 0.013 mag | 20.7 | 20.2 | 20.2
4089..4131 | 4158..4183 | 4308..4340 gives -0.011 mag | 20.5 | 20.8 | 20.7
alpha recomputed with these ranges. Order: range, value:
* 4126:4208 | 23.8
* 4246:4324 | 25.8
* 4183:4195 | 21.9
